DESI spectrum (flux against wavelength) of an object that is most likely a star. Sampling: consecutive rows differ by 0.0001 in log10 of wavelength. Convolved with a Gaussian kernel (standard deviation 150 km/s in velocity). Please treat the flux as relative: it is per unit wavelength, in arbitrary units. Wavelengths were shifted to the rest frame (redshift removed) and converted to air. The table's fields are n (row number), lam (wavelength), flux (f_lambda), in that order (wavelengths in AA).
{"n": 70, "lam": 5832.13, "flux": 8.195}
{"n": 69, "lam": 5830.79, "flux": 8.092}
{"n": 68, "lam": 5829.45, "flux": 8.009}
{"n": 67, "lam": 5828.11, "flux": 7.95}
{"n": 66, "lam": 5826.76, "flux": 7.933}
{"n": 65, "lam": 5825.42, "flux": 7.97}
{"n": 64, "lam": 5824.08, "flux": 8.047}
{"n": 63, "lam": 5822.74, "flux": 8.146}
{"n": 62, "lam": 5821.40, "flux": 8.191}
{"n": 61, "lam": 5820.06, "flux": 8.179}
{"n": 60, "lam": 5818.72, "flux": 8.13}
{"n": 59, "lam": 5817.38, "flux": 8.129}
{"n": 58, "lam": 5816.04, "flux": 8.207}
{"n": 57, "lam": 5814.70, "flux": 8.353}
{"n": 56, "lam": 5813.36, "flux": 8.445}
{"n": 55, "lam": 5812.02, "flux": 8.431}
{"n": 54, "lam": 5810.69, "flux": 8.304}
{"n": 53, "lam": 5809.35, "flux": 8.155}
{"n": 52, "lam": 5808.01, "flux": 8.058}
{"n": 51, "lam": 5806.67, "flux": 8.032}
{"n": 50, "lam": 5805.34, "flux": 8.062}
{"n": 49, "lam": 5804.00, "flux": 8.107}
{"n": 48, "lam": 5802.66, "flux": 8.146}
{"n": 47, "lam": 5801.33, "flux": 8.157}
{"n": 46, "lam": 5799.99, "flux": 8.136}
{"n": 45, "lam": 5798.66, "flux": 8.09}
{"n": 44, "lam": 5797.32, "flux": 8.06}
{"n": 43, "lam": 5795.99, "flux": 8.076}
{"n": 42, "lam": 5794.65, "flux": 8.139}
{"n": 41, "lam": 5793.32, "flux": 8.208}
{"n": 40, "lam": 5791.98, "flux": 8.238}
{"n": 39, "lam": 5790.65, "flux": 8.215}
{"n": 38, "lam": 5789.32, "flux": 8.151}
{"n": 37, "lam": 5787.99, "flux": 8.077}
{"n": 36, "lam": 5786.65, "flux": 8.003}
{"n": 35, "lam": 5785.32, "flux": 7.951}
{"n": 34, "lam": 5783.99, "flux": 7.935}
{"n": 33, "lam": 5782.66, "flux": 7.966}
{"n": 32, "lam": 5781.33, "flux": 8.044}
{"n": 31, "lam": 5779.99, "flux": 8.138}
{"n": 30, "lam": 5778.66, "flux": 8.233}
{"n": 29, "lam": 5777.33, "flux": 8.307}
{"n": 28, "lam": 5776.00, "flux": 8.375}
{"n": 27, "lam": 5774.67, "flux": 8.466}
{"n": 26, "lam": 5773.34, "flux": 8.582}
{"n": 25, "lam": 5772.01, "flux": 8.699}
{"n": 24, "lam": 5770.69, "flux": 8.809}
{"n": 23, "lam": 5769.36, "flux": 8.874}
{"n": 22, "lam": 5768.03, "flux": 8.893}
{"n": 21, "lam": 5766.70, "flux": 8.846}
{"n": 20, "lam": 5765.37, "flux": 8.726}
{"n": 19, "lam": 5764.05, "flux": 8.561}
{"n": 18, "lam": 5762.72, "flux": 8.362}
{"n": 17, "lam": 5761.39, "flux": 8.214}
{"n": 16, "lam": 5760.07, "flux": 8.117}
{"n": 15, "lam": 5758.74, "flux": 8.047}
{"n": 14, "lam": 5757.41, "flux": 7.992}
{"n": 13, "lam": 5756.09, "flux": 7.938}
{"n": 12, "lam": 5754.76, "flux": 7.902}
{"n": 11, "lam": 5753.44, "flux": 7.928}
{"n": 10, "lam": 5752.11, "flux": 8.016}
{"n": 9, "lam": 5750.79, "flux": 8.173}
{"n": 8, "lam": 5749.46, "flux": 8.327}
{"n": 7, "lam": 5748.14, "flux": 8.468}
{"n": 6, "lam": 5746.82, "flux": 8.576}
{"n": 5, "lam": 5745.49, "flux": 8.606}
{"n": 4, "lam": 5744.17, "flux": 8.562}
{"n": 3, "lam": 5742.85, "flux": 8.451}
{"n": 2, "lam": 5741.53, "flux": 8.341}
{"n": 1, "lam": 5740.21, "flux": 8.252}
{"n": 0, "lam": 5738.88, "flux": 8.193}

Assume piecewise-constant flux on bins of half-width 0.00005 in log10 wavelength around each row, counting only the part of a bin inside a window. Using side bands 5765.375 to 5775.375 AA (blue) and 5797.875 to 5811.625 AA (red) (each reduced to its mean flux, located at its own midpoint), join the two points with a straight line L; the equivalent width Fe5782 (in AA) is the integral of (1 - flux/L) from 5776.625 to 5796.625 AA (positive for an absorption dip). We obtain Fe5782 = 0.8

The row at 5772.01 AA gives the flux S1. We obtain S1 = 8.699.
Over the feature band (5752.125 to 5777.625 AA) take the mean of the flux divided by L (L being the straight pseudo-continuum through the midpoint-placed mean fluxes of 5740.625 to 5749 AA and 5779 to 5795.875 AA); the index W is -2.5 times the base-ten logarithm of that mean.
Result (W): -0.012 mag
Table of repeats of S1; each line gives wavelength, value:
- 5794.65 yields 8.139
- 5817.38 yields 8.129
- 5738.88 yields 8.193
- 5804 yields 8.107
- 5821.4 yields 8.191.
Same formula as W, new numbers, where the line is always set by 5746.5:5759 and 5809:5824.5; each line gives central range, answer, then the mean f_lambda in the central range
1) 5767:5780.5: -0.05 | 8.55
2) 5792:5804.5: 0.01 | 8.13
